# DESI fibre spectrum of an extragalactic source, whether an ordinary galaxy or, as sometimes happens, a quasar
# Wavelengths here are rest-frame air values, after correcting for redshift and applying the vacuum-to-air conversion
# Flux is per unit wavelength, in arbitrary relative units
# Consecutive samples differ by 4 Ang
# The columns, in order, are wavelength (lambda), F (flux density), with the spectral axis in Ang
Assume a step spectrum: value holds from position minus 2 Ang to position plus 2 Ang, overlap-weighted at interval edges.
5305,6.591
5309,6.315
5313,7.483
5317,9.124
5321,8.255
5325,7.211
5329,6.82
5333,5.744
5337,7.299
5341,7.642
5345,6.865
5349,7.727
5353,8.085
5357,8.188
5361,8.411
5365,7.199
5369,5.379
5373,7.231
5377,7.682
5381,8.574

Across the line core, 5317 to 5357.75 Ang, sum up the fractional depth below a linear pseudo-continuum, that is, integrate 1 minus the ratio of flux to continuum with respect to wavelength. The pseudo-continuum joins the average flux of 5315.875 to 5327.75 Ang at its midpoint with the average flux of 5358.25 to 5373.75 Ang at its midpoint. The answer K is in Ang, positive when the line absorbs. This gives 1.3 Ang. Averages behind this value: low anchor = 8.04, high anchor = 7.1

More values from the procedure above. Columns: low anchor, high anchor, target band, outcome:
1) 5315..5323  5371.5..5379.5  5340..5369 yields 1.4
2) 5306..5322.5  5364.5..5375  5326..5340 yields 1.1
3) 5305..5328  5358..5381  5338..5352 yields 0.0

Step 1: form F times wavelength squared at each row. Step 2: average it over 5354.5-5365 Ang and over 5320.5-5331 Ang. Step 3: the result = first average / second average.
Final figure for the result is 1.1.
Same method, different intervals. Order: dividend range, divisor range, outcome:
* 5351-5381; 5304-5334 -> 1.06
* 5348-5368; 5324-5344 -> 1.14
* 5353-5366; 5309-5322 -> 1.02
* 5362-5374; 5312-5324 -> 0.83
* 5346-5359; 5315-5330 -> 1.01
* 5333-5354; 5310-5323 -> 0.91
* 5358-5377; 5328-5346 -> 1.06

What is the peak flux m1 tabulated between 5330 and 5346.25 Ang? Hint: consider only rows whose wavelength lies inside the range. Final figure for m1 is 7.642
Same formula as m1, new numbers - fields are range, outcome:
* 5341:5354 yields 8.085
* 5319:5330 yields 8.255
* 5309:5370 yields 9.124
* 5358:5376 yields 8.411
